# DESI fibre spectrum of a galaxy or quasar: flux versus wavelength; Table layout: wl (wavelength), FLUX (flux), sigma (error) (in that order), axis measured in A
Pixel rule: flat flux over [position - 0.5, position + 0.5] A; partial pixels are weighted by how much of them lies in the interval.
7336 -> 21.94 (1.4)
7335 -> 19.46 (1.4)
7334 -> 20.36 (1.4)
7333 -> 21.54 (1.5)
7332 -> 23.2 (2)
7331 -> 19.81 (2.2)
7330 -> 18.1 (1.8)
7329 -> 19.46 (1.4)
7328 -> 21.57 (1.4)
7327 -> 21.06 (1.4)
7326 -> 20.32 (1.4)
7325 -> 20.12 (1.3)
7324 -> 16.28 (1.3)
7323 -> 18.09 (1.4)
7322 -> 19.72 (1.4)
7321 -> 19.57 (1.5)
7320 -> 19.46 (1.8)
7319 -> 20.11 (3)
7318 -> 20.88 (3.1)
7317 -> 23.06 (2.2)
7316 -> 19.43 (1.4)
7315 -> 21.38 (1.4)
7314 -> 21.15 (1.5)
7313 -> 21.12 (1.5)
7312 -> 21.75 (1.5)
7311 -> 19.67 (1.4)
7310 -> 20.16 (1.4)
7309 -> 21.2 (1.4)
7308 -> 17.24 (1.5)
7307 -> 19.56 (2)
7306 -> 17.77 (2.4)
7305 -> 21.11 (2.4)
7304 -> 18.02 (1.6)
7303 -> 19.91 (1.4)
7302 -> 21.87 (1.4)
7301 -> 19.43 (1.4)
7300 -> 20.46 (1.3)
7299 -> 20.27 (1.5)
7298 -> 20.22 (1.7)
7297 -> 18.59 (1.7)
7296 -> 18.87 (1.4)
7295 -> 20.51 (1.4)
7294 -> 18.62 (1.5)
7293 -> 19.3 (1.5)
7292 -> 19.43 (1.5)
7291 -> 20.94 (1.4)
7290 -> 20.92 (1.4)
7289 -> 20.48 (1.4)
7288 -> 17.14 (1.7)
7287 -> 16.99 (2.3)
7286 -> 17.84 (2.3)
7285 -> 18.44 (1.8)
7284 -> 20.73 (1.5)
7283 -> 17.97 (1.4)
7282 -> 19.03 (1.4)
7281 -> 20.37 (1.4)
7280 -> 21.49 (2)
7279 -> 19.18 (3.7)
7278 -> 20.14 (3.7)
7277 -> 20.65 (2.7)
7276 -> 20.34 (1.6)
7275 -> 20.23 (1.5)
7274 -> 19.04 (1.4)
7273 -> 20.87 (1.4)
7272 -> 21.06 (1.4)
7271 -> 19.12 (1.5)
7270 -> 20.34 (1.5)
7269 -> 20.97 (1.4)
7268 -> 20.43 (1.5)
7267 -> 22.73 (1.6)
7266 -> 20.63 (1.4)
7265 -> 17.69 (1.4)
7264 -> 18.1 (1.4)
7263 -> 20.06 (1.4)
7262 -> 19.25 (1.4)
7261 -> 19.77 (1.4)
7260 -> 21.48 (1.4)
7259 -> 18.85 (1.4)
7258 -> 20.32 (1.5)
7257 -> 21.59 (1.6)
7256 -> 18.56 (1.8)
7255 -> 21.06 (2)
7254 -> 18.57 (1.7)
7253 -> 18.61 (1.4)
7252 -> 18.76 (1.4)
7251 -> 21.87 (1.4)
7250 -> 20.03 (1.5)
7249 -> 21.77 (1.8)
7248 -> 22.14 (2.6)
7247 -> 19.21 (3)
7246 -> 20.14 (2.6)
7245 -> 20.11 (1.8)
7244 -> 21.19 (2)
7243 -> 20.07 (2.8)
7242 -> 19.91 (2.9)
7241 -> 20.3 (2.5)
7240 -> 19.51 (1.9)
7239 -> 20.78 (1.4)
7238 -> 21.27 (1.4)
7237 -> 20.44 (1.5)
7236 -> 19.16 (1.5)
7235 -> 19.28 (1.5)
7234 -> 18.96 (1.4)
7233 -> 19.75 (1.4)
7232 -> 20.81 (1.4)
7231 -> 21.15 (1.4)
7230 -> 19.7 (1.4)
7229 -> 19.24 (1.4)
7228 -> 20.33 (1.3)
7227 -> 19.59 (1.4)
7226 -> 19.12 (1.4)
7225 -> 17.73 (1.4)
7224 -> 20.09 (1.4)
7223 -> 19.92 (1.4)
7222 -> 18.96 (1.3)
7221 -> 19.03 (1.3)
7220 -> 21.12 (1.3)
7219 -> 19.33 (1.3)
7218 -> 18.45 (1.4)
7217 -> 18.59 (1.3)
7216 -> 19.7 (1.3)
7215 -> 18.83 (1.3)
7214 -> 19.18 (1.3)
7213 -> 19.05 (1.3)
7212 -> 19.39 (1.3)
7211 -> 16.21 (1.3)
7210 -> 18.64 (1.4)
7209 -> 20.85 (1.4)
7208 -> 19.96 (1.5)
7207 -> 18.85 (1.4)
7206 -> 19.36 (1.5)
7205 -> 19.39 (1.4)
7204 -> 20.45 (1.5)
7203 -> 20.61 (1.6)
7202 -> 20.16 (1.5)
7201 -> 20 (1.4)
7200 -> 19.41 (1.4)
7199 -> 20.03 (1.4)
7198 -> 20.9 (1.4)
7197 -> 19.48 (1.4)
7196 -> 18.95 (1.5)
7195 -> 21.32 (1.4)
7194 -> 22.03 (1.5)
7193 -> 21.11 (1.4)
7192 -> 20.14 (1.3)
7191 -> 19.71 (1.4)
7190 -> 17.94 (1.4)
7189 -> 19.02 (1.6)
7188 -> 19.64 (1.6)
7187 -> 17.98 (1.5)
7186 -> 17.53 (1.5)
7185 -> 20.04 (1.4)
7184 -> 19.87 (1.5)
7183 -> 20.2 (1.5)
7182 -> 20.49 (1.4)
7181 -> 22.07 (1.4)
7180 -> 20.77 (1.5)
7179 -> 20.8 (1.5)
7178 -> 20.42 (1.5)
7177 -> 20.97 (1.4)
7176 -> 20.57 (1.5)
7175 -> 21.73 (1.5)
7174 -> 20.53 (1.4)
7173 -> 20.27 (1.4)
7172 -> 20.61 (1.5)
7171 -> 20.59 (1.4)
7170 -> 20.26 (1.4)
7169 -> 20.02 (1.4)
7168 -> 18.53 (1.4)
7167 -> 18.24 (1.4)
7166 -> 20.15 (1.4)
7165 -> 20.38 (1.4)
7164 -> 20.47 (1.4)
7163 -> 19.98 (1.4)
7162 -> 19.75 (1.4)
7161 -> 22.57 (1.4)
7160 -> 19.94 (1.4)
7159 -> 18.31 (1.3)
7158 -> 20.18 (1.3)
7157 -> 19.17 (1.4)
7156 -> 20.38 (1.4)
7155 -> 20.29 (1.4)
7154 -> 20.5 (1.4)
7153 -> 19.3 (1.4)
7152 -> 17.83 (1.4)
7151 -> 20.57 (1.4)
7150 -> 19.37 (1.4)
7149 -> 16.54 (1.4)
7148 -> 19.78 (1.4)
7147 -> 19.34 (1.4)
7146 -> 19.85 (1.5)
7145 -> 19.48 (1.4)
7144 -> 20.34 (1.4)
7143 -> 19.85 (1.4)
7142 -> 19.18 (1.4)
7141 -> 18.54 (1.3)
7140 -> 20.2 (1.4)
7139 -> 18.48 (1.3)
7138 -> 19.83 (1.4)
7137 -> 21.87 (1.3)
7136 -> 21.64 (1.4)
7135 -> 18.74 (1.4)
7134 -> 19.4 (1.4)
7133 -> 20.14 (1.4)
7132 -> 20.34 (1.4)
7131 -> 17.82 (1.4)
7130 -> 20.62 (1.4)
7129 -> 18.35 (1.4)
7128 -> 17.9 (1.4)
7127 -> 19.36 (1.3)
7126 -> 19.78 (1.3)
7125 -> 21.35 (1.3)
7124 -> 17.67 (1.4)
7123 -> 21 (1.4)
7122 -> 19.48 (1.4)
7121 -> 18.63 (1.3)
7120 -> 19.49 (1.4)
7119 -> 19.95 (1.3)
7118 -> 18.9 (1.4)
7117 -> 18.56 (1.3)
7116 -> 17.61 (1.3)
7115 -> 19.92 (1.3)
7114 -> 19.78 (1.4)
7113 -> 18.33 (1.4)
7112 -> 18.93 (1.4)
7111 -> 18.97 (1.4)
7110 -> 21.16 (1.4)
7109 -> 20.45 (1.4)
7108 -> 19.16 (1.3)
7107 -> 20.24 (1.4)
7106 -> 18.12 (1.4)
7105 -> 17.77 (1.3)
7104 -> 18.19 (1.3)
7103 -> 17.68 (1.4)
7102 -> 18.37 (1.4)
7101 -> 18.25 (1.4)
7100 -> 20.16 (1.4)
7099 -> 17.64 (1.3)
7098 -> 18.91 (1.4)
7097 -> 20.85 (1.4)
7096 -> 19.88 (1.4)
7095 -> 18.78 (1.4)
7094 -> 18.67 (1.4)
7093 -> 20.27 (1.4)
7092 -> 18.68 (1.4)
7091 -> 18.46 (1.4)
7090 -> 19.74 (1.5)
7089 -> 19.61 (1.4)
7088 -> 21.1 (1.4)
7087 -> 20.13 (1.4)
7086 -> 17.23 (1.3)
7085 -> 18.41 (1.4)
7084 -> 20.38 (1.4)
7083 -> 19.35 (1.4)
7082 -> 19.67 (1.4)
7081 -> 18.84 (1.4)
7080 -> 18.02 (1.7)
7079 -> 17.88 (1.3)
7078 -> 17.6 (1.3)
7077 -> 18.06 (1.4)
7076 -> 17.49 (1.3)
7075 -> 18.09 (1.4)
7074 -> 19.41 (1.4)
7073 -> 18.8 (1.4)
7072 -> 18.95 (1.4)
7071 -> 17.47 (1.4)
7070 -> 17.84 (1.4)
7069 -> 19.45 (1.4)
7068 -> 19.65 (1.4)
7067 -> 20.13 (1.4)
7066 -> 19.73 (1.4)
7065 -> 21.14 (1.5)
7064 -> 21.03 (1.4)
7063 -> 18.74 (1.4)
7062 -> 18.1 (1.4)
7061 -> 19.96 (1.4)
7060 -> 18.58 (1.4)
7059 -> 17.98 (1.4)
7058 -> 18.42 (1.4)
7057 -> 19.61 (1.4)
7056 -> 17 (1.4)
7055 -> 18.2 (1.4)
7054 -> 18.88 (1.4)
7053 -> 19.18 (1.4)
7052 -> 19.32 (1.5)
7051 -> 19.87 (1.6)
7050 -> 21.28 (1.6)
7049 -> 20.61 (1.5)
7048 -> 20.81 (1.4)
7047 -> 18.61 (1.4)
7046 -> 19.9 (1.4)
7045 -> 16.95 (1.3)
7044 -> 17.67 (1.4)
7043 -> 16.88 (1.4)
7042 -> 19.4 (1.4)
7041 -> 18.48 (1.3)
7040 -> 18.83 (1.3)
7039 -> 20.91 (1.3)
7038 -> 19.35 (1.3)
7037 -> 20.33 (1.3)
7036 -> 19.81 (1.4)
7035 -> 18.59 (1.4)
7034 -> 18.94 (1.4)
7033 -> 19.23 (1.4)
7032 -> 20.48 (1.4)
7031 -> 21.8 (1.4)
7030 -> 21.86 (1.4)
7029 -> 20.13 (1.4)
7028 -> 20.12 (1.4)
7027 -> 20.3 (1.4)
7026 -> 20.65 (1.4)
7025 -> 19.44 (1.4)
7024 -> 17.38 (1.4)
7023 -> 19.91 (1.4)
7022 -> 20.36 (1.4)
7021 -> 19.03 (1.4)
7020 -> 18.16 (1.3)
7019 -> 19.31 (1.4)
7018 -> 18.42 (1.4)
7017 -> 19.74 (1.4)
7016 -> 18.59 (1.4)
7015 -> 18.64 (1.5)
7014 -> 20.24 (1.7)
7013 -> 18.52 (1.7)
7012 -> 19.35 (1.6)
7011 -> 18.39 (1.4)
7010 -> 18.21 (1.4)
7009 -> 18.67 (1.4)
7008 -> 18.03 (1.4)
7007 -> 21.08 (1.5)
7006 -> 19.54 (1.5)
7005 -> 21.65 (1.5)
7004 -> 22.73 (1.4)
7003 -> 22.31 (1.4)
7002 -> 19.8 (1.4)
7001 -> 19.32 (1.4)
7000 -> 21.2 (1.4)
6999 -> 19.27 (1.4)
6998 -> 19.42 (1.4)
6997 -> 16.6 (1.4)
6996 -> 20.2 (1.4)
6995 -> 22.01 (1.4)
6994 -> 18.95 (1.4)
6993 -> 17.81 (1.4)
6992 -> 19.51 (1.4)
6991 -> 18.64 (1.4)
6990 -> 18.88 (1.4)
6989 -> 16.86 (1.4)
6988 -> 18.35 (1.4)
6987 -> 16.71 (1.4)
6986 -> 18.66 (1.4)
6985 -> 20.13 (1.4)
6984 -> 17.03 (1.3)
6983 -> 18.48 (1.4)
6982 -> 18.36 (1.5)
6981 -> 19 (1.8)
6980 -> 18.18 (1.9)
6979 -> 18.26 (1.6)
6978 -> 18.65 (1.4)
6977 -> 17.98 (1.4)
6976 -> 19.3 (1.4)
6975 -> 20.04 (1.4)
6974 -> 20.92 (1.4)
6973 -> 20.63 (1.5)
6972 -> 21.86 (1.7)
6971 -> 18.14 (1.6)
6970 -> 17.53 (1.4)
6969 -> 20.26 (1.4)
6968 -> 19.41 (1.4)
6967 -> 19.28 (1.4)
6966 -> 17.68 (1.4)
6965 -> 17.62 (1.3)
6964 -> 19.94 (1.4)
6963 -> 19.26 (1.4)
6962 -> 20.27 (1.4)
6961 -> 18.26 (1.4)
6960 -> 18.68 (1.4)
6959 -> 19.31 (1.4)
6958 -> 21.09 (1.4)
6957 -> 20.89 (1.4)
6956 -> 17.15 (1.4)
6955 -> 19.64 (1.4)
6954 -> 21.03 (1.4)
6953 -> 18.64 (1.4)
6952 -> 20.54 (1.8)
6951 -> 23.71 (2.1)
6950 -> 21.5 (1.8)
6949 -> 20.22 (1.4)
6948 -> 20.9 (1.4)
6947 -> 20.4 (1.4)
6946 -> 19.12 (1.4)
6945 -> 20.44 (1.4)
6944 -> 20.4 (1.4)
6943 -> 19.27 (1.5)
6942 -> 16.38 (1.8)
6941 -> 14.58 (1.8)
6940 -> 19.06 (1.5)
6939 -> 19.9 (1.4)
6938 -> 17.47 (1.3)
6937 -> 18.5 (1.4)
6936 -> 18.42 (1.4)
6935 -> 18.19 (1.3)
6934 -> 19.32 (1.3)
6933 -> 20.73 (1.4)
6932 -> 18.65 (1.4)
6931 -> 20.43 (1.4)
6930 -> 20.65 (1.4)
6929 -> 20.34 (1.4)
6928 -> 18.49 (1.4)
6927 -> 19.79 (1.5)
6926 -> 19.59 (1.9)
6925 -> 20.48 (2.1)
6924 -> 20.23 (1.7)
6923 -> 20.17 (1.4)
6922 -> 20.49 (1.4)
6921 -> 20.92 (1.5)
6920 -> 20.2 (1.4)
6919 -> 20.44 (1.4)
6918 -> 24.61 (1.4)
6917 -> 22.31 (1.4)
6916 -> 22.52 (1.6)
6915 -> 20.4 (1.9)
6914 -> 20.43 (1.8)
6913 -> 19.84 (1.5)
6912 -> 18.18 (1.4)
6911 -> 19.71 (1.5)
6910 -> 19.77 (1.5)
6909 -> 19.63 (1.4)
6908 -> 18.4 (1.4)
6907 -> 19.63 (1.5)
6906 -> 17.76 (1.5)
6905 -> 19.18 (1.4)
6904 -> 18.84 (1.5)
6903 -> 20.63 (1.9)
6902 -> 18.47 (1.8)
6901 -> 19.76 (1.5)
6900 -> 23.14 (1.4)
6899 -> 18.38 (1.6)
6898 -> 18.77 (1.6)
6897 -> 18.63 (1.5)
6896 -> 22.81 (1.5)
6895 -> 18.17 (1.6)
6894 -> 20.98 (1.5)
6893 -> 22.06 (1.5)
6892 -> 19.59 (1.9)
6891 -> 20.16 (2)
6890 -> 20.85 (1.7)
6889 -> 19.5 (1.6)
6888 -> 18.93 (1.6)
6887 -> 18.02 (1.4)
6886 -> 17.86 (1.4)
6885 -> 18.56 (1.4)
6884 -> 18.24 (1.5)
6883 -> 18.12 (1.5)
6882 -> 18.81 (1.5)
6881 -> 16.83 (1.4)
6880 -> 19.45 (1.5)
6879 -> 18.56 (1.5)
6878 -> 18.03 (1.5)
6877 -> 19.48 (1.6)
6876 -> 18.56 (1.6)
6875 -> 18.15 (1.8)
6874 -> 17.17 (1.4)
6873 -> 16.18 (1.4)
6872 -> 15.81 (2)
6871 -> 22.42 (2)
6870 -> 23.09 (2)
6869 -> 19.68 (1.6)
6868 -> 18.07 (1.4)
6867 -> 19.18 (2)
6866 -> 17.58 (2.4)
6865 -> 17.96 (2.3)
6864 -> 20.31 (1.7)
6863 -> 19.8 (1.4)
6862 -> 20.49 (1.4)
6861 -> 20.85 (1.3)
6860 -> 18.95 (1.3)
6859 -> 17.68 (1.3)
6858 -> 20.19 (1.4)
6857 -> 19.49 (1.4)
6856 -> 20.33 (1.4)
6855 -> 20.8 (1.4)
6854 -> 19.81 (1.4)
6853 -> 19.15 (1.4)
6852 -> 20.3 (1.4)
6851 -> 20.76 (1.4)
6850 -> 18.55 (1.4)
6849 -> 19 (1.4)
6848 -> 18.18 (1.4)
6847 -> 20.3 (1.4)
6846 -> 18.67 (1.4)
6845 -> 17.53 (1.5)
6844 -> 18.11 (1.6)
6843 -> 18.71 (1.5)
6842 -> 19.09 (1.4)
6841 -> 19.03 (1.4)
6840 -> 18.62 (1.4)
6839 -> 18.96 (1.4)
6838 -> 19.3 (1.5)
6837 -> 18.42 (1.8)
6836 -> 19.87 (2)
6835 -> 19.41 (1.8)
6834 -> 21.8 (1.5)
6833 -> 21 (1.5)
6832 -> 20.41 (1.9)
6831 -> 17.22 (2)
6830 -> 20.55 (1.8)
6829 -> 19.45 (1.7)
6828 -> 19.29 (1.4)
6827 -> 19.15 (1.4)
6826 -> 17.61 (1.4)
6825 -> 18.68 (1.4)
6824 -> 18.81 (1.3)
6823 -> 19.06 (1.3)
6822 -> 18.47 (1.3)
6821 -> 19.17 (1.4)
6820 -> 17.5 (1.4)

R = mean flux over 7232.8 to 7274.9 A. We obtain 20.1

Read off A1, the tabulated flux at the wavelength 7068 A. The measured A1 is 19.65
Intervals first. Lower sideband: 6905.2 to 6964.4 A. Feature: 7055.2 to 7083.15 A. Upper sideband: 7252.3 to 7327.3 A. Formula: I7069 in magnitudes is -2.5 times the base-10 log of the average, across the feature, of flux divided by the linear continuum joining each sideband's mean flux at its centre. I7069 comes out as 0.06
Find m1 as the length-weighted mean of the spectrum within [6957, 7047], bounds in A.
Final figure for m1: 19.3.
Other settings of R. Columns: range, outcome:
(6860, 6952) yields 19.5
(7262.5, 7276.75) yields 20.1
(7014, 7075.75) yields 19.3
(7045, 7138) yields 19.2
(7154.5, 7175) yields 20.1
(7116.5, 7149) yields 19.5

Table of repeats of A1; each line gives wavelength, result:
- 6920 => 20.2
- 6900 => 23.14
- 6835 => 19.41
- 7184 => 19.87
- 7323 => 18.09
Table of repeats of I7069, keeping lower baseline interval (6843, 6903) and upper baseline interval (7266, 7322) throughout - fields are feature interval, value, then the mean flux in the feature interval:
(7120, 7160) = 0.01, 19.5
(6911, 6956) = -0.03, 19.9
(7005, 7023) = 0.02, 19.2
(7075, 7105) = 0.04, 18.9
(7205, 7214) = 0.04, 19.1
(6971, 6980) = -0.01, 19.5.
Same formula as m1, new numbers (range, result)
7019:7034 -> 19.9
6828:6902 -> 19.3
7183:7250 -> 19.7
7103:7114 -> 19.1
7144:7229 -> 19.8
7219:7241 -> 19.8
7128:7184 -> 19.9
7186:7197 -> 19.7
